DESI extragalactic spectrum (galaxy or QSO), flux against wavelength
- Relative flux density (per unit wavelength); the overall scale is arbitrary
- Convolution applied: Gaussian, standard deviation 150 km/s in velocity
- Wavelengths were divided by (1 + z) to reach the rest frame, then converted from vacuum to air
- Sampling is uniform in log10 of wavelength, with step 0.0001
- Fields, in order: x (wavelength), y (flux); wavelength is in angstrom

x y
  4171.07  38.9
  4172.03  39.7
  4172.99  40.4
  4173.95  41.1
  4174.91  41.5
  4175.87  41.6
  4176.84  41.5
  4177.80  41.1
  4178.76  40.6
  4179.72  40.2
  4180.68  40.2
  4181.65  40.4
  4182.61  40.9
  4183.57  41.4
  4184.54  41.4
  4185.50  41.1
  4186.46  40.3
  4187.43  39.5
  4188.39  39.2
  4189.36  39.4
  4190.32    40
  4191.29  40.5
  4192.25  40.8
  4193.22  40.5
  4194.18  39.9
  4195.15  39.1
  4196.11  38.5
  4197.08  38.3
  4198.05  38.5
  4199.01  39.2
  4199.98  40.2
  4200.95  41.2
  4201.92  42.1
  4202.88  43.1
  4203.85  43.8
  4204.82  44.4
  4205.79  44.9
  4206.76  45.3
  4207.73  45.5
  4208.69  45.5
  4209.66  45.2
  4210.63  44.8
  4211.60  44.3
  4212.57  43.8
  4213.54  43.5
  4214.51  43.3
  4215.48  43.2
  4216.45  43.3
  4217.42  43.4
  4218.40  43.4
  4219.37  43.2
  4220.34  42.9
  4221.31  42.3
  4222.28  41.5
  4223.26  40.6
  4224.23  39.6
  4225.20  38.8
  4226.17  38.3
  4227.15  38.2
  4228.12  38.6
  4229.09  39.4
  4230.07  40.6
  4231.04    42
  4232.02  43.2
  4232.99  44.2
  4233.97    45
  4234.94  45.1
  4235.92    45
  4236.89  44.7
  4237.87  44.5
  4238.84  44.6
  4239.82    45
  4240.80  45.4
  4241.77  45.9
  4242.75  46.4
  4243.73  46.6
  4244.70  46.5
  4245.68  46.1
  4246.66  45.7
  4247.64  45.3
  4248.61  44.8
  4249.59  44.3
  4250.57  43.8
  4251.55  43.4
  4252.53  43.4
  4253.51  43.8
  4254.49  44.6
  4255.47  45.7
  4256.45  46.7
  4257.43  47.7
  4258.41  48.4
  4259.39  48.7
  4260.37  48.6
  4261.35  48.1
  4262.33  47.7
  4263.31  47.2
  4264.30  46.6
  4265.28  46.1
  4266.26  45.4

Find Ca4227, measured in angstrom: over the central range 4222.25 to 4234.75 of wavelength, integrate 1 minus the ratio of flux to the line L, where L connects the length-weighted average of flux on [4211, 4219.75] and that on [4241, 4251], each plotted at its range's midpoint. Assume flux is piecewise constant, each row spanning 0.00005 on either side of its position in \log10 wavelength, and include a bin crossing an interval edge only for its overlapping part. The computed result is 1.0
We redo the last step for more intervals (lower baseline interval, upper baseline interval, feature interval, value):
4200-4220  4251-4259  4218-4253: 1.14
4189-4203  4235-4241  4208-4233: 0.35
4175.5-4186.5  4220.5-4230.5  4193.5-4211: -0.76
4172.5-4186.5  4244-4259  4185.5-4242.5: 1.17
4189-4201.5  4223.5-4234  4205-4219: -1.44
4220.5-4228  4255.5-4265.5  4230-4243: -0.60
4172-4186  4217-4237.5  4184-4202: 0.55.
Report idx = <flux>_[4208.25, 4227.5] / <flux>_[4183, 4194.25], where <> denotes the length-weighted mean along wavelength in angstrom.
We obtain 1.05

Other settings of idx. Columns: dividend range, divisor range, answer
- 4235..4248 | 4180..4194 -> 1.13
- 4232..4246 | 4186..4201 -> 1.14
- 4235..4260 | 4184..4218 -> 1.09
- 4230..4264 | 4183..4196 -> 1.13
